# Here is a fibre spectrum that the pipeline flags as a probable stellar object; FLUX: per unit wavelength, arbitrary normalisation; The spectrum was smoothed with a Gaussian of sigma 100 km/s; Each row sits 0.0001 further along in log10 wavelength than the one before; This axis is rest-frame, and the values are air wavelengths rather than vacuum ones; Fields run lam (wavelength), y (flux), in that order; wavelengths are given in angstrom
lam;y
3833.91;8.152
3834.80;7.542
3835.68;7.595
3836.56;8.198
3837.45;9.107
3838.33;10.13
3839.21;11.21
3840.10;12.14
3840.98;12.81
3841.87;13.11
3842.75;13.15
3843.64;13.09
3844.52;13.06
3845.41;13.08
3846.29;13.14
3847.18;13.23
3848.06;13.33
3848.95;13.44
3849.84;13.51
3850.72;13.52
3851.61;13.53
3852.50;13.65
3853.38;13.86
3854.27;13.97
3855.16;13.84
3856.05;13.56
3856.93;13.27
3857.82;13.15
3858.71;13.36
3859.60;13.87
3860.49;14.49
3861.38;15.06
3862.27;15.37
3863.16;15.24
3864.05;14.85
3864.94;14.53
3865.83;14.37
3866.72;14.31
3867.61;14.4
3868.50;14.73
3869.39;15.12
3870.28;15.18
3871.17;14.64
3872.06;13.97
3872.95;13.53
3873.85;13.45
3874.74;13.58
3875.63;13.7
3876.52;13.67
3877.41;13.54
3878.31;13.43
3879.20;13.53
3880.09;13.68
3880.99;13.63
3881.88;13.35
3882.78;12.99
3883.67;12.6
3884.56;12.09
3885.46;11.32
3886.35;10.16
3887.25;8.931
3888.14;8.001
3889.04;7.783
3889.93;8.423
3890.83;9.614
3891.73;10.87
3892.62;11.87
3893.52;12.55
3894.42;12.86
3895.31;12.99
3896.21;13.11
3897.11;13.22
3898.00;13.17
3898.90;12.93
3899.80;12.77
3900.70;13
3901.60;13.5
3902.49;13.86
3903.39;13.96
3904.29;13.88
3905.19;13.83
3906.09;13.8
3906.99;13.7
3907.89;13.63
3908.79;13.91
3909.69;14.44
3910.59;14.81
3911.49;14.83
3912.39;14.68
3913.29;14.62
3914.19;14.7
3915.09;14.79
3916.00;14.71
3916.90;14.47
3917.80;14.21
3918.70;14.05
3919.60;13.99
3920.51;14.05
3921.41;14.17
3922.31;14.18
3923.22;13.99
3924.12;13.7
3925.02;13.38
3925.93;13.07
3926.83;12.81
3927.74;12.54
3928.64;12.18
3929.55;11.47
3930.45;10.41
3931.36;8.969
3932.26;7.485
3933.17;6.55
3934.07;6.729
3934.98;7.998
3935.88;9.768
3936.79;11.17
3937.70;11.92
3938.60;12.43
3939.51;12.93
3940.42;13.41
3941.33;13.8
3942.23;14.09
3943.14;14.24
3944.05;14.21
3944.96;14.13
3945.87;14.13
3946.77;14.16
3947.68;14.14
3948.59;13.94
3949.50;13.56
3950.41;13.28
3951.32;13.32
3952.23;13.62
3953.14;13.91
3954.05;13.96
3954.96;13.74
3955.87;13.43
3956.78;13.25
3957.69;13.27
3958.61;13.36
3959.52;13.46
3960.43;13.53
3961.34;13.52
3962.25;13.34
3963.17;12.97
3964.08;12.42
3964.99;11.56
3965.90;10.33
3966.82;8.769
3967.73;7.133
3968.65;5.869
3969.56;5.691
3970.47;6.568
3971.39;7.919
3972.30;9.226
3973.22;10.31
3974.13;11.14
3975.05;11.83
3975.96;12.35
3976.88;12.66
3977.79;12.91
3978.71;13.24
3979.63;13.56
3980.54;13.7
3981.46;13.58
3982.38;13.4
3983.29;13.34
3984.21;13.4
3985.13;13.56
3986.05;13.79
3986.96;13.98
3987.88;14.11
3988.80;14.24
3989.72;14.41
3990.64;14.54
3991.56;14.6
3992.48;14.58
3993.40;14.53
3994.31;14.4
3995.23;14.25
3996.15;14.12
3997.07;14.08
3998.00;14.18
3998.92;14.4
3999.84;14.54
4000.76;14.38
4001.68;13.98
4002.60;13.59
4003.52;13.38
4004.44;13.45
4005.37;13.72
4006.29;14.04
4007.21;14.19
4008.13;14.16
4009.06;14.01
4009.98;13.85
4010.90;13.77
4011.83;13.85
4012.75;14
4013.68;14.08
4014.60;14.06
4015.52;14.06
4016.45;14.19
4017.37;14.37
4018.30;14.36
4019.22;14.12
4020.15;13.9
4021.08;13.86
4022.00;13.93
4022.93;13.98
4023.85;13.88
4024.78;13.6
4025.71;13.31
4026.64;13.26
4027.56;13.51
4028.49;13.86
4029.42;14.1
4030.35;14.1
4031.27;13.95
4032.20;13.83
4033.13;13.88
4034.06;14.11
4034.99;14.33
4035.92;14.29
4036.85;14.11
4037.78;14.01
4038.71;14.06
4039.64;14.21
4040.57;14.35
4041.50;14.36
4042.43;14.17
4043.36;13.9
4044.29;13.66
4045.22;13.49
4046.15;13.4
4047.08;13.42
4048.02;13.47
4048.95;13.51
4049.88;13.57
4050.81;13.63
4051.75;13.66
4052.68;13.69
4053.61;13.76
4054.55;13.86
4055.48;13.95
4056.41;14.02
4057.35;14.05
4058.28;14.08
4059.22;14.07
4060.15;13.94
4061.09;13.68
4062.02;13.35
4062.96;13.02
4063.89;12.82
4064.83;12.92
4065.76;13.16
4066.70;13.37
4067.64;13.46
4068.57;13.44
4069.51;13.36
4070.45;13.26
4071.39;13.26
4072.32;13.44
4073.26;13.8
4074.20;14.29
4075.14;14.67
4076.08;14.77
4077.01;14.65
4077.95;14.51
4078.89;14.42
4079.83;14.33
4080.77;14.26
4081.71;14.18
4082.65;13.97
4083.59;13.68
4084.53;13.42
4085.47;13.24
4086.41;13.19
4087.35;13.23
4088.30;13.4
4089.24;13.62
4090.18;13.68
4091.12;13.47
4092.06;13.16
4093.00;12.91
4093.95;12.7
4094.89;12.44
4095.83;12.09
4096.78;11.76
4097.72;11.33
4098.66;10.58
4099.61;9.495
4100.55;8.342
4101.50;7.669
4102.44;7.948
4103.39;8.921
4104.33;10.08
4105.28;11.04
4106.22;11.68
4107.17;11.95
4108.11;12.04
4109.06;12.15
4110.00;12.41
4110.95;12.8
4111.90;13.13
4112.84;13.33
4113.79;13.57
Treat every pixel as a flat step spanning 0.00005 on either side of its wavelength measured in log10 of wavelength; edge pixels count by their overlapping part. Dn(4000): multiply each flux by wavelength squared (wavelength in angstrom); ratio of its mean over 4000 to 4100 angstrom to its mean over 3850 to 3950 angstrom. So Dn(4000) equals 1.13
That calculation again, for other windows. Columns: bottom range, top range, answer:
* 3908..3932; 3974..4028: 1.06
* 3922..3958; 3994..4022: 1.16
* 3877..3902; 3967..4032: 1.16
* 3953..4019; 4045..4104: 1.05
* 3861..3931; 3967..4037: 1.05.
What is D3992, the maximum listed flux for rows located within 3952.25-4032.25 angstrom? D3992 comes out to 14.6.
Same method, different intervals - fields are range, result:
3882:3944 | 14.83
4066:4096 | 14.77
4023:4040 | 14.33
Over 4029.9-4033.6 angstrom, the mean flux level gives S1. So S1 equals 14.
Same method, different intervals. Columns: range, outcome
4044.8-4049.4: 13.5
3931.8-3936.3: 7.71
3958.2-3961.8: 13.5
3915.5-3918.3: 14.4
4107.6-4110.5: 12.2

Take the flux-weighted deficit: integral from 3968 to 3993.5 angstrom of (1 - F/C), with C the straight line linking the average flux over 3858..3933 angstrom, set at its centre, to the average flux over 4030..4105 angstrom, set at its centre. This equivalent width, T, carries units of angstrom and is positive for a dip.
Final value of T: 2.0 angstrom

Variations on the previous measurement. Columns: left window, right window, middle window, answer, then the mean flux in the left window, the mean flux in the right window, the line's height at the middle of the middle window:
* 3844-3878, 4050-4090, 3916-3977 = 7.9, 13.9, 13.7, 13.9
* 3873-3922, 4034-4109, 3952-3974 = 3.0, 13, 13.1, 13.1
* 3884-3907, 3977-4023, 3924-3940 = 2.3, 12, 14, 12.7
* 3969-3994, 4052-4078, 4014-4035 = -1.3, 12.5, 13.7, 13.1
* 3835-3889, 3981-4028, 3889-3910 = 0.8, 13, 14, 13.3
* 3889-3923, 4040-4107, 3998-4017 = -1.2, 13.4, 13.1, 13.2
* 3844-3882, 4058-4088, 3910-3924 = -0.5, 13.9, 13.7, 13.9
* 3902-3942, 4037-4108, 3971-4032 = -3.1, 12.8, 13.1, 13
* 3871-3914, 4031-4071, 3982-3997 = -0.8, 12.8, 13.7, 13.4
